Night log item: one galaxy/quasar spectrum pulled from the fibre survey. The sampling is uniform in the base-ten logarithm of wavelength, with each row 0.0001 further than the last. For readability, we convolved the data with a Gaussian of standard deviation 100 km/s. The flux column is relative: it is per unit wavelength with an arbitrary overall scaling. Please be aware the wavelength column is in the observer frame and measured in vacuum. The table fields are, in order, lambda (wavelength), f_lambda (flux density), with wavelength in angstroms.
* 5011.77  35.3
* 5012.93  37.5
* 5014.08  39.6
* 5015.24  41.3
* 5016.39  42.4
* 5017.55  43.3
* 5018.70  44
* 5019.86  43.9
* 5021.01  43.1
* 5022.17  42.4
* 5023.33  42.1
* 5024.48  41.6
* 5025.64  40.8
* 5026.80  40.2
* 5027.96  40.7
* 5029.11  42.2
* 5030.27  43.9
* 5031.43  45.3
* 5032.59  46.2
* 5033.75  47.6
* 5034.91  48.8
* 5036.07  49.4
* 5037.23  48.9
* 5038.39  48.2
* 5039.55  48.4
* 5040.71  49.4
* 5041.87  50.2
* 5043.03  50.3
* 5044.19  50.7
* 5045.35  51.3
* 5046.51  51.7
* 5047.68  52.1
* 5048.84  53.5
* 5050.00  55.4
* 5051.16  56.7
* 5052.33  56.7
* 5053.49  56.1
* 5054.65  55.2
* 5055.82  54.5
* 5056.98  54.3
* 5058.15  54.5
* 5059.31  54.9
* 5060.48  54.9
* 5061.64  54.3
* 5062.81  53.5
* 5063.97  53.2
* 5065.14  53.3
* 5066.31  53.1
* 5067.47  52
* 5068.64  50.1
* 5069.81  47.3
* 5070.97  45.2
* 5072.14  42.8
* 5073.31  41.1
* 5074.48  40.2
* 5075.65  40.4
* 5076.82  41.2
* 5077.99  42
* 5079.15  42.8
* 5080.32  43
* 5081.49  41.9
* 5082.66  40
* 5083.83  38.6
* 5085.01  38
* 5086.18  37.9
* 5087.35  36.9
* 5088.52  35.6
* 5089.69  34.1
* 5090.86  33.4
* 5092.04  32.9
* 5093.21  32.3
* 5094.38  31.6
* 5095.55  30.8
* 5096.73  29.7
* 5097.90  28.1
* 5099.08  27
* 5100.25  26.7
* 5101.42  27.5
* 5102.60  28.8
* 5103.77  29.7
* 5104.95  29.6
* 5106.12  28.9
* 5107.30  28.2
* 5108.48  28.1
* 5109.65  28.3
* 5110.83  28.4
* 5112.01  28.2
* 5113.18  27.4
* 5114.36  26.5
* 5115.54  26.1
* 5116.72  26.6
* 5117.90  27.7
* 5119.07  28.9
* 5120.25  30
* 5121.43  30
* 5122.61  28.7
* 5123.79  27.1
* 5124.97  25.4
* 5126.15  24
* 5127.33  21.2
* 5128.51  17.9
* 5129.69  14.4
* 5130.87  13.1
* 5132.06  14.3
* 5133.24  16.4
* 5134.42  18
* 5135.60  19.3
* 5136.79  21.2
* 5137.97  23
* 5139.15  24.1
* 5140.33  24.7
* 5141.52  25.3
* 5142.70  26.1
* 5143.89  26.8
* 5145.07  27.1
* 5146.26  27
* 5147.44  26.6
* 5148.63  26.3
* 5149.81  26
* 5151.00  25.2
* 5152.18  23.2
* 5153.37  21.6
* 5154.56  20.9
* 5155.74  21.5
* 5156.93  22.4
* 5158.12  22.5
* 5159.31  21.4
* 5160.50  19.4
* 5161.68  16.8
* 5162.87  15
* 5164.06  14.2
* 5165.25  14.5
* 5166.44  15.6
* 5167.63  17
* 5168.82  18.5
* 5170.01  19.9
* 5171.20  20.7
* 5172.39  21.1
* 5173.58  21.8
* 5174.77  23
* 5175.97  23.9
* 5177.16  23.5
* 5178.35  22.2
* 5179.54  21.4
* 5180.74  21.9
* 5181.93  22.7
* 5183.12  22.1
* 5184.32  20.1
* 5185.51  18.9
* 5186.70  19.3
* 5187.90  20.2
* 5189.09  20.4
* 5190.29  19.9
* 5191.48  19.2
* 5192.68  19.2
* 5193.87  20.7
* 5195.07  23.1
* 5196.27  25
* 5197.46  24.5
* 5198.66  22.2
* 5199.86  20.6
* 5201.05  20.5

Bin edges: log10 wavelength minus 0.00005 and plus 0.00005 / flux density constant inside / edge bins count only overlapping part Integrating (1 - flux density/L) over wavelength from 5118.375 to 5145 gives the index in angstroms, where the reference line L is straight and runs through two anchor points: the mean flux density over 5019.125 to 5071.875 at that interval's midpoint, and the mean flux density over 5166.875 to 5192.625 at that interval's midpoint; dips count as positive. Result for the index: 7.03 angstroms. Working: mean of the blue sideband 49.5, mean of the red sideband 20.8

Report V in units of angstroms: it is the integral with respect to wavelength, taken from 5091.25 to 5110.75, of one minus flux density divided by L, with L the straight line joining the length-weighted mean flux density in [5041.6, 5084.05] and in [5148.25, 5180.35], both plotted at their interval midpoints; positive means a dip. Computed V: 4.7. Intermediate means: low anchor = 49.5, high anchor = 20.7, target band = 29.3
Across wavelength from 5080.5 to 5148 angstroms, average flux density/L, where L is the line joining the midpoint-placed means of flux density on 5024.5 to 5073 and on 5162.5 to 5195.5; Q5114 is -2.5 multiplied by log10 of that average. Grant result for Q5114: 0.256 mag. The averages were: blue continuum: 50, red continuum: 20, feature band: 27.7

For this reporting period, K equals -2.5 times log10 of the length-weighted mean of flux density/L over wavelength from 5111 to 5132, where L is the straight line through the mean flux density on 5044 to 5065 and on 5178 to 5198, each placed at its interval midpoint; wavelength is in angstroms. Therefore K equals 0.46 mag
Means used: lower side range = 54.1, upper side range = 21.2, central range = 24.7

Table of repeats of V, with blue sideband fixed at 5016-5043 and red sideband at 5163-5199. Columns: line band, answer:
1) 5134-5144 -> 1.5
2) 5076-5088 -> -1.2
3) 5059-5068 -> -3.2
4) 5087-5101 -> 1.3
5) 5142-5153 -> 0.0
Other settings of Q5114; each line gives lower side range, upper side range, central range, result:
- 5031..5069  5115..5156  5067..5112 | 0.10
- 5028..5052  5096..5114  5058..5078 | -0.20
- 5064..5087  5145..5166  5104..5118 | 0.22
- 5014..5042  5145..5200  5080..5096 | -0.04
